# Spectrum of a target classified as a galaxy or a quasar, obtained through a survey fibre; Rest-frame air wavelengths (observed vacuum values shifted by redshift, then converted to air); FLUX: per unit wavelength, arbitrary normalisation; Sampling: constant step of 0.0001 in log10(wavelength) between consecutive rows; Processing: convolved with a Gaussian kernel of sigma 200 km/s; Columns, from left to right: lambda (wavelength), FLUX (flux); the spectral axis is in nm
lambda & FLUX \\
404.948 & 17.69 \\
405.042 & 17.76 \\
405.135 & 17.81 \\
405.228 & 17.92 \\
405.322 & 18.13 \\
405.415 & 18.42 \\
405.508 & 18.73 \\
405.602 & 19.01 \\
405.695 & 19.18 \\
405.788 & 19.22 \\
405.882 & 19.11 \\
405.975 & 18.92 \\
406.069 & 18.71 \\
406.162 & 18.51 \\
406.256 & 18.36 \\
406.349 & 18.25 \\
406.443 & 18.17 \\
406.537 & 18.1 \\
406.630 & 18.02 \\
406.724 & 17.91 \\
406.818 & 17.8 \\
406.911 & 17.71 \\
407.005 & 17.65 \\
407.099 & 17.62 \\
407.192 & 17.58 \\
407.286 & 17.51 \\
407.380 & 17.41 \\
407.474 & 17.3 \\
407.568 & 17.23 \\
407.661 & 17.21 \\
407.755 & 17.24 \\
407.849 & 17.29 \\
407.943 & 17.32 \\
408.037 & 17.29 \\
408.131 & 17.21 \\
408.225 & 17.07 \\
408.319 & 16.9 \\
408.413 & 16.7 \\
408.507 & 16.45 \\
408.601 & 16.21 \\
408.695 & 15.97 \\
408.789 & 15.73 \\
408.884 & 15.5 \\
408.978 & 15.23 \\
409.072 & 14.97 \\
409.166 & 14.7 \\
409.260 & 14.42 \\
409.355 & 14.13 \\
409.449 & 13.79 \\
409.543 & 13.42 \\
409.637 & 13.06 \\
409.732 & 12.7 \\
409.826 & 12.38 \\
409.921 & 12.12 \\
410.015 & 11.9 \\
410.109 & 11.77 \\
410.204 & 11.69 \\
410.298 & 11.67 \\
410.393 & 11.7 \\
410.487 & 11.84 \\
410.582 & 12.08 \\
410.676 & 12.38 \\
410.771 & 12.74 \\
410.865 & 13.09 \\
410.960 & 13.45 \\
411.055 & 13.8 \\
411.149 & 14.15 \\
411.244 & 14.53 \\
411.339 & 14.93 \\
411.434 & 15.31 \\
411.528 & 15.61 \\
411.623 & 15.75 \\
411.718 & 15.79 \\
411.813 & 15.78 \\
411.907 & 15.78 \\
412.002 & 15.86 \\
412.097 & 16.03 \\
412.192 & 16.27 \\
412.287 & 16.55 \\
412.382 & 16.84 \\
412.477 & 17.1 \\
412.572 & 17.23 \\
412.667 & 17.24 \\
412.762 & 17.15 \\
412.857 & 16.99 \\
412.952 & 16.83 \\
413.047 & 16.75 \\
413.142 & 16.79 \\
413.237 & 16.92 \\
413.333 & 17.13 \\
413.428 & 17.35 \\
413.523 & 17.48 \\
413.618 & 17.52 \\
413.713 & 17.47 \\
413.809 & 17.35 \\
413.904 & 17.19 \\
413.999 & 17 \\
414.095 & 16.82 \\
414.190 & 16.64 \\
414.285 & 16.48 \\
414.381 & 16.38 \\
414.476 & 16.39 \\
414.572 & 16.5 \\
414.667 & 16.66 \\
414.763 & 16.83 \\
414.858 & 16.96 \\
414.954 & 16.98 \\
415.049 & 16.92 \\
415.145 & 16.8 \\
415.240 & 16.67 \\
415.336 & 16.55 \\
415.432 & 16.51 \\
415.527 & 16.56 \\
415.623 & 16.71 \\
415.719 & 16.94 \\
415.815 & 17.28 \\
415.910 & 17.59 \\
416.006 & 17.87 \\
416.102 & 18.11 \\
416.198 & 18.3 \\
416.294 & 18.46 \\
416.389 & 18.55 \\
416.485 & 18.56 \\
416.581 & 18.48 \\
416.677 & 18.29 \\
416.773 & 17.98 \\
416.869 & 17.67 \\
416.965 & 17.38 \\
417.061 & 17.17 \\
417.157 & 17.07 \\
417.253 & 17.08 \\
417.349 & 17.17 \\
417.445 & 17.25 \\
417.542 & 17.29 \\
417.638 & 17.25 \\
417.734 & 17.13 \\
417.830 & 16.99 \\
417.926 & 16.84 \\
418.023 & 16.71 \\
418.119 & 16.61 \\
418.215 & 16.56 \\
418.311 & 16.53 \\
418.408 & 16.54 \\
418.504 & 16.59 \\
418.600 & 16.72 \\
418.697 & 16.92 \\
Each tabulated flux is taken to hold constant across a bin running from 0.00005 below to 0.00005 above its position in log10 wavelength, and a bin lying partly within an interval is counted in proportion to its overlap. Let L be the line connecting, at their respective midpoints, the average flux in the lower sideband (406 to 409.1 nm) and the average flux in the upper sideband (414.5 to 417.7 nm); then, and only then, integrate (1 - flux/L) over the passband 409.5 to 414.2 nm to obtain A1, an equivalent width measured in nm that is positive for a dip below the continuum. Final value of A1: 0.59 nm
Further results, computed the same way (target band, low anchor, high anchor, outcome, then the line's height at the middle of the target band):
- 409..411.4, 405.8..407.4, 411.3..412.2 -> 0.48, 16.4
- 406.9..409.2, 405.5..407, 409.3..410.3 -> -0.19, 15.5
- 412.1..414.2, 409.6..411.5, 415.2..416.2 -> -0.28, 15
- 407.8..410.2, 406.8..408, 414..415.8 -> 0.33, 17.3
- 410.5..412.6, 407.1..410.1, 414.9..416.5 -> 0.17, 16.3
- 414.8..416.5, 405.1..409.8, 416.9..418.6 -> -0.04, 17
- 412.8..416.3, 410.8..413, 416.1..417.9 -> -0.06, 16.7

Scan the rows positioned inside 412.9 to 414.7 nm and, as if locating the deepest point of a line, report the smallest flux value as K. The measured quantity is 16.38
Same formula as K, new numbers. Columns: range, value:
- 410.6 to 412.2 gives 12.38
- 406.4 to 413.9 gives 11.67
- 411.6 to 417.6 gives 15.75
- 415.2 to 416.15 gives 16.51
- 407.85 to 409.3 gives 14.42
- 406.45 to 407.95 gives 17.21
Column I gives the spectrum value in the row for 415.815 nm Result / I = 17.28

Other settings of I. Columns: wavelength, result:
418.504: 16.59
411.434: 15.31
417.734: 17.13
